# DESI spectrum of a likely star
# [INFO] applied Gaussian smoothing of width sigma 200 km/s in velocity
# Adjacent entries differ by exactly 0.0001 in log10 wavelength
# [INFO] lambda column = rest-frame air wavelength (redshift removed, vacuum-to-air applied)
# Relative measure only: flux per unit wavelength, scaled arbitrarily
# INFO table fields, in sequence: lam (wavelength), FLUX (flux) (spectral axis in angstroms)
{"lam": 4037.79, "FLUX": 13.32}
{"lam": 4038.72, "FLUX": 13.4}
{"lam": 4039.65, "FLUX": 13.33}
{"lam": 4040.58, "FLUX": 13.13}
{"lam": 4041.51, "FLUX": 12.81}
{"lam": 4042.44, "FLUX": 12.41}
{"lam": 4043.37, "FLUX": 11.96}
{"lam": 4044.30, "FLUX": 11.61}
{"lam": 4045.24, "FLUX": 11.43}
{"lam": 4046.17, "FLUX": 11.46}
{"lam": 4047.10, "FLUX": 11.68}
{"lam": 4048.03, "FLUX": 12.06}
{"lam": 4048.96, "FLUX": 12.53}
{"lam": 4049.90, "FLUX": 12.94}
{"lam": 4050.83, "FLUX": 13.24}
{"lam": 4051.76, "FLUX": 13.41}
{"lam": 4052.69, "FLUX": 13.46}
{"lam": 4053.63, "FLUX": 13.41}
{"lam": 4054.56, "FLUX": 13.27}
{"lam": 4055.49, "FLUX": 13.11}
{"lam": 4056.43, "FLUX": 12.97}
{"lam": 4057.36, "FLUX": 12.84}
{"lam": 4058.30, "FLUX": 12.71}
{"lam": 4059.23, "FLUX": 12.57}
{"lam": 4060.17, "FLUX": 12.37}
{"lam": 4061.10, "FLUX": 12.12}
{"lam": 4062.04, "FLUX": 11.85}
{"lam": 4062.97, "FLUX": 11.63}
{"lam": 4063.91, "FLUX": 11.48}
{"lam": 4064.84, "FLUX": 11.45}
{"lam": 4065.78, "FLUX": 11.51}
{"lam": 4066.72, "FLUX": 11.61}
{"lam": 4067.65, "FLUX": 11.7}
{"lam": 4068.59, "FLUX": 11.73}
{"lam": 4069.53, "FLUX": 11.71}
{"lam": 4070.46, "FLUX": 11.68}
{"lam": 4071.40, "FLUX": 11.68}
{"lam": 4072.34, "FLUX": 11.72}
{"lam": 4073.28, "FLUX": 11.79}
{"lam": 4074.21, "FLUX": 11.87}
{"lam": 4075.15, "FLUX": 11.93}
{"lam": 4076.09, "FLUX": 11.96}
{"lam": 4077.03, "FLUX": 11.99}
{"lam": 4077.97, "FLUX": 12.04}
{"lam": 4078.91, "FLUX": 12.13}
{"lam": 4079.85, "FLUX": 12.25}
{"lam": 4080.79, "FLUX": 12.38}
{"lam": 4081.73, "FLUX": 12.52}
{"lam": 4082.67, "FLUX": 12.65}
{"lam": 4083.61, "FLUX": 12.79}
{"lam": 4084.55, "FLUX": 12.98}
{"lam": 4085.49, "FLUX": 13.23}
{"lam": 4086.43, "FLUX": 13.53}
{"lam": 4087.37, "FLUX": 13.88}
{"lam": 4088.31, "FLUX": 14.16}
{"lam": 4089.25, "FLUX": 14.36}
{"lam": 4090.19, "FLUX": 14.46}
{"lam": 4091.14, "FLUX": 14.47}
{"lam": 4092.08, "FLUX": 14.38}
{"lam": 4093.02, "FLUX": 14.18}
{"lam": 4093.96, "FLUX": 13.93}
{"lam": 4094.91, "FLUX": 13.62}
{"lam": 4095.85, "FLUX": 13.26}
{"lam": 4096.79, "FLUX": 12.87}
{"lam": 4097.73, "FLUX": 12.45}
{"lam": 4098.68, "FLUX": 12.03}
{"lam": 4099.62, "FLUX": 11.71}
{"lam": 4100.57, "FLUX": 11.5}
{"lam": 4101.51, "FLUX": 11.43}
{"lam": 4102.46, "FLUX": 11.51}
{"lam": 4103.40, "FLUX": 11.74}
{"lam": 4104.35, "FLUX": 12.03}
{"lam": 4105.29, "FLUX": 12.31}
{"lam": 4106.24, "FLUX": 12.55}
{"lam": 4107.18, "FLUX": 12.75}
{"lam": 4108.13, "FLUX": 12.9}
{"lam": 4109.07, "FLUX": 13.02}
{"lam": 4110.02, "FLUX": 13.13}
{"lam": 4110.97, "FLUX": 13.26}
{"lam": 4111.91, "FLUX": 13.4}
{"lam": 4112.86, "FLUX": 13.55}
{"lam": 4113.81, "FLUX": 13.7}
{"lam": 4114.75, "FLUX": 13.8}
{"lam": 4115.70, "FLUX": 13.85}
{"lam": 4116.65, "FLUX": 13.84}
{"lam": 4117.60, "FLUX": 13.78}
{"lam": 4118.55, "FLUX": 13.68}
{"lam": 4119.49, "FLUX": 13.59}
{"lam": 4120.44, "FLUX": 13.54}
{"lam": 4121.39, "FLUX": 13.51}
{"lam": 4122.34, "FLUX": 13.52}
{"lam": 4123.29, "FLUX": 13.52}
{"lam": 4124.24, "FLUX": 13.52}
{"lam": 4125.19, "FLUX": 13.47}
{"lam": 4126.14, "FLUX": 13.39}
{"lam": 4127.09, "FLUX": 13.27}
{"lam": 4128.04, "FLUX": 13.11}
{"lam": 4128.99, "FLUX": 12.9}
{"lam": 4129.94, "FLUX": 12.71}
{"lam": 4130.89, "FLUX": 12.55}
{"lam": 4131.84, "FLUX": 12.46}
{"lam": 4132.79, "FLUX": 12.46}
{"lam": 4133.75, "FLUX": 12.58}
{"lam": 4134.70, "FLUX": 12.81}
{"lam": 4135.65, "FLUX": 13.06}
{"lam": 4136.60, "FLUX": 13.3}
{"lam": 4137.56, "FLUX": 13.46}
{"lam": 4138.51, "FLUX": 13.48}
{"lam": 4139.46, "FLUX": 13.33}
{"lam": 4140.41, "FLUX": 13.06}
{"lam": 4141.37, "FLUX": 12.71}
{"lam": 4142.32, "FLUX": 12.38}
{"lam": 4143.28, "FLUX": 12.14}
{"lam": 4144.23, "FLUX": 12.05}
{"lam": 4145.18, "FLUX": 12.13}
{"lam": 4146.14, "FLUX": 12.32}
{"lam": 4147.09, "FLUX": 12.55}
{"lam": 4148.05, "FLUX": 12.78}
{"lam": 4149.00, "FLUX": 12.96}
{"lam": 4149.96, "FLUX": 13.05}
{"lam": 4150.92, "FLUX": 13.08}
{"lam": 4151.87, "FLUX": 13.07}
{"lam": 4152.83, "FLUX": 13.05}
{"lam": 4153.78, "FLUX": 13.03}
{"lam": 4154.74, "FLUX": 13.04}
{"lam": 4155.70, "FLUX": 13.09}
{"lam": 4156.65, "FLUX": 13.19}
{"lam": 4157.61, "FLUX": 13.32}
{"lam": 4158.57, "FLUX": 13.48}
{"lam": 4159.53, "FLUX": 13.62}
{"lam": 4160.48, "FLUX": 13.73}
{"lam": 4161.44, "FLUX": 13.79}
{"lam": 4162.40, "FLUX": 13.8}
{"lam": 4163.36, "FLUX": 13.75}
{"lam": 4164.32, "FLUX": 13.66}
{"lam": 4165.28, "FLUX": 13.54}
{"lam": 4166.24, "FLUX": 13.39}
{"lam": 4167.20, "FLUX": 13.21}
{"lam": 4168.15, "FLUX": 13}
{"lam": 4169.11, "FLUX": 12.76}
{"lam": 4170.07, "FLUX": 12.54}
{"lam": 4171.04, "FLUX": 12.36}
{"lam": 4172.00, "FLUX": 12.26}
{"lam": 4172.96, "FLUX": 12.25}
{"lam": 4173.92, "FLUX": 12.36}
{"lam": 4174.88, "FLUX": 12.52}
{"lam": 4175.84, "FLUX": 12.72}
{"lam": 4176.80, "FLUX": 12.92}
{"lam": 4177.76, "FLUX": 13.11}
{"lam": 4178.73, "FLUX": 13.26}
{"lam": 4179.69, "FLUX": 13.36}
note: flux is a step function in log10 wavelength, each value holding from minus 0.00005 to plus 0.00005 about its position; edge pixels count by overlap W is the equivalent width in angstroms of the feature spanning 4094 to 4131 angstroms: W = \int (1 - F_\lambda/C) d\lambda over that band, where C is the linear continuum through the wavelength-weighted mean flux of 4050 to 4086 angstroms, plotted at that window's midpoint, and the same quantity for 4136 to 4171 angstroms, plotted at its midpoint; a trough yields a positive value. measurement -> -0.8 angstroms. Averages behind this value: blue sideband 12.3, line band 13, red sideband 13.1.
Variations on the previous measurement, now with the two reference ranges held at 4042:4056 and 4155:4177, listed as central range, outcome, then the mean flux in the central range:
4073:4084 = 0.42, 12.2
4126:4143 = 0.03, 12.9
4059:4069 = 0.64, 11.8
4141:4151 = 0.36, 12.5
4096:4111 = 0.56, 12.3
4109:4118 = -0.50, 13.5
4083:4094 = -0.97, 13.9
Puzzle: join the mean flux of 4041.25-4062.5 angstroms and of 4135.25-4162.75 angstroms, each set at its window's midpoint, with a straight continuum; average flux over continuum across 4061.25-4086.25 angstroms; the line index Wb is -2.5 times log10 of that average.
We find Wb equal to 0.05 mag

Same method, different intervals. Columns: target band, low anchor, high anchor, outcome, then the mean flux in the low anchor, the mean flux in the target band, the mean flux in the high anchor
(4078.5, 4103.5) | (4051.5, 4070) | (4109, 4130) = -0.01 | 12.3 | 13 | 13.5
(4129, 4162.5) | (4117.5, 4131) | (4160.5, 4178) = 0.02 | 13.4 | 13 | 13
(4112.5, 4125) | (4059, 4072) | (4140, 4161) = -0.10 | 11.8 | 13.6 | 12.9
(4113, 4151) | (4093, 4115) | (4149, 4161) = -0.01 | 12.7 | 13.1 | 13.2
